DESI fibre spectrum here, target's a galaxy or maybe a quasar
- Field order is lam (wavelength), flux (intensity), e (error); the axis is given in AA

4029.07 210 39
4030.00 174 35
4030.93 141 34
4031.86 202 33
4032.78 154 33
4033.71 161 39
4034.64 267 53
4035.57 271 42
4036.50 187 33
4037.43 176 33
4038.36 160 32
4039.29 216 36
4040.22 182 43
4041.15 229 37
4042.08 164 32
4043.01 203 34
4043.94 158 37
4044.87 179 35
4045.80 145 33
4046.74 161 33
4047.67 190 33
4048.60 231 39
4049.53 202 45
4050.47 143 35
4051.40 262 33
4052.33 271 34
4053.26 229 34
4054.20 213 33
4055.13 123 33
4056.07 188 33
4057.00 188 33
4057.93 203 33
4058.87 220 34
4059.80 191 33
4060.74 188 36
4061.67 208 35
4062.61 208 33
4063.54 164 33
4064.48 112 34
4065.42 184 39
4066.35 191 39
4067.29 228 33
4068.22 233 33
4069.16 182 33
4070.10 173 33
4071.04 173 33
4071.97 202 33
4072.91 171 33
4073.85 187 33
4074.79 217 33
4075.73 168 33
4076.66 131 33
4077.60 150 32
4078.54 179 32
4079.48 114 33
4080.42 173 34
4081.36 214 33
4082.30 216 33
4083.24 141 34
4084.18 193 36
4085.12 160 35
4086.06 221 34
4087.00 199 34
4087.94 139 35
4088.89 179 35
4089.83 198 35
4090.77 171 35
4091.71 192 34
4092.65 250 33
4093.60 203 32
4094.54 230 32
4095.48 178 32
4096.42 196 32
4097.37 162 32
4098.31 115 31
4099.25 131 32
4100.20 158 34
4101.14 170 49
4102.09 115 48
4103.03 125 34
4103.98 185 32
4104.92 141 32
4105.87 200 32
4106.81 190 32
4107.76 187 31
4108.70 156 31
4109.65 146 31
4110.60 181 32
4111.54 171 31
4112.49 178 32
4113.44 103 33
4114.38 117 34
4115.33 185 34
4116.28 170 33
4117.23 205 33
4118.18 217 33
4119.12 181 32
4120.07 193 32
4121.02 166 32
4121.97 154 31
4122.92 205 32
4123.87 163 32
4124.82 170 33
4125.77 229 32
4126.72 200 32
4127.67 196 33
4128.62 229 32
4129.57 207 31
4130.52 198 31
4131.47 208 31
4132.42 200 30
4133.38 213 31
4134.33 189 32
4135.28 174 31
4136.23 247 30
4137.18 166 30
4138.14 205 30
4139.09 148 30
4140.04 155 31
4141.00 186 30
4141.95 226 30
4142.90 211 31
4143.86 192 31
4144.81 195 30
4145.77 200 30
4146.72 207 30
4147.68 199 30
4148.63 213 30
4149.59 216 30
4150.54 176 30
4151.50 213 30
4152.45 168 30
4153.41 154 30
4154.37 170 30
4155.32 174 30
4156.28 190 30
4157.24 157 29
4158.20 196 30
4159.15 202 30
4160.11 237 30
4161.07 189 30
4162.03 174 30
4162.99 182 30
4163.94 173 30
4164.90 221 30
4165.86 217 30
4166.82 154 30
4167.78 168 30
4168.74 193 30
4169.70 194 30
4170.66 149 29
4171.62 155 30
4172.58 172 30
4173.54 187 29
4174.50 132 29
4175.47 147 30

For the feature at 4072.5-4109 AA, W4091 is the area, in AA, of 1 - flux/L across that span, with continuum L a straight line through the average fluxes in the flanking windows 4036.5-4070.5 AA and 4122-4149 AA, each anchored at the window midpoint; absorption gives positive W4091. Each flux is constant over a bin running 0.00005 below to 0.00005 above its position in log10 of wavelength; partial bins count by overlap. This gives 3.64 AA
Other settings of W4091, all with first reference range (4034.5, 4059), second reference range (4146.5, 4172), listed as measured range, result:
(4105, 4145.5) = 0.9 AA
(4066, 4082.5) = 1.0 AA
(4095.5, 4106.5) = 2.1 AA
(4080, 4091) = 0.5 AA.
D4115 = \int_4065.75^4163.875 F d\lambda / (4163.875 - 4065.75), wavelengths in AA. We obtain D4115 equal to 183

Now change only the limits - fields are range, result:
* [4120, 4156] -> 192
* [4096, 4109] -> 159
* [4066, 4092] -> 182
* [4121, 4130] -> 193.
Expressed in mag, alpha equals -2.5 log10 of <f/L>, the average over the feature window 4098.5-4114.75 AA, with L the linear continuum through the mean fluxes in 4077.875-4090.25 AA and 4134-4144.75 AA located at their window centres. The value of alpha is 0.18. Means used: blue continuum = 178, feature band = 156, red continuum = 191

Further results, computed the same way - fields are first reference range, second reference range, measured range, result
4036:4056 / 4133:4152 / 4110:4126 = 0.12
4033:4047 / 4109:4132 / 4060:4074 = 0.00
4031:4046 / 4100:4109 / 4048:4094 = -0.07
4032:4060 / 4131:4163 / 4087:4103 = 0.12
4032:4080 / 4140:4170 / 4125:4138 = -0.07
